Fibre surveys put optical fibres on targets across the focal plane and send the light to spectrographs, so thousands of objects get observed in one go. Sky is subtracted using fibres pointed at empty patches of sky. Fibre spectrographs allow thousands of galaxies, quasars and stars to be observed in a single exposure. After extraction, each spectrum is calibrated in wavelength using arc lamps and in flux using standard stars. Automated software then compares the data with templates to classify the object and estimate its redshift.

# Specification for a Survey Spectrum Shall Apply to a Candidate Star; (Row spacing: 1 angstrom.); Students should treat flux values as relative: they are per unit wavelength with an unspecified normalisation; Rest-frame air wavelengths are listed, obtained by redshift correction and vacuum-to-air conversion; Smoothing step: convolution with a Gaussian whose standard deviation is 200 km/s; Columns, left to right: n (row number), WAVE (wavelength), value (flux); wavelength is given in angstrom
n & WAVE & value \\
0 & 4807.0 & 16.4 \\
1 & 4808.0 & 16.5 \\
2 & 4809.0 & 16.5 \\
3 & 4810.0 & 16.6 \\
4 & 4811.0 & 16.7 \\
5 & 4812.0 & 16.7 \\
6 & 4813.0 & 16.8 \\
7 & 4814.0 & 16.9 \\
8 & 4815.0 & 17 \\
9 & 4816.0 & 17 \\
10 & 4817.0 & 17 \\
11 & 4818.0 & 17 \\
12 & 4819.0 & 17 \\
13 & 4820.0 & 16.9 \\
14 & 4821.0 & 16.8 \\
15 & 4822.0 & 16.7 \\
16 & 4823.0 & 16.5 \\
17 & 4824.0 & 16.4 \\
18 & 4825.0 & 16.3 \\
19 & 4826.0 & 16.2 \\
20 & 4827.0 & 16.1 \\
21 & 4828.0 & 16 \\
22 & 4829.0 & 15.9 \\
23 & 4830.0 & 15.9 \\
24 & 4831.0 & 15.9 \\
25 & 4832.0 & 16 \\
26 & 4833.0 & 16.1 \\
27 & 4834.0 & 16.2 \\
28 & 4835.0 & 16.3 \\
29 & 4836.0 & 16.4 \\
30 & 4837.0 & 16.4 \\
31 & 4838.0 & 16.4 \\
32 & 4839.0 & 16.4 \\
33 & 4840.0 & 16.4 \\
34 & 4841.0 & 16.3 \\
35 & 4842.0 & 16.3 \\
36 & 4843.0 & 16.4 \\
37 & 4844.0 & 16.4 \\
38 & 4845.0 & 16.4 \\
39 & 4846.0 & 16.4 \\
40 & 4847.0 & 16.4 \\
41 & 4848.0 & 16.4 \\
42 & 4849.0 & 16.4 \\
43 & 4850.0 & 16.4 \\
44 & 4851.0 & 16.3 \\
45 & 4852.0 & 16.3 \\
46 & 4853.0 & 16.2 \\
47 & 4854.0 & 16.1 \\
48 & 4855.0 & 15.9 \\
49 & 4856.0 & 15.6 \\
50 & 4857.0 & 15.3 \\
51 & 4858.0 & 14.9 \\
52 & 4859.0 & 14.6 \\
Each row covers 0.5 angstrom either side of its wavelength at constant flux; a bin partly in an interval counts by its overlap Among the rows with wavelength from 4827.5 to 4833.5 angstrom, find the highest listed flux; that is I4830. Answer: 16.1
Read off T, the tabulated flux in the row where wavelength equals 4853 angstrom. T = 16.2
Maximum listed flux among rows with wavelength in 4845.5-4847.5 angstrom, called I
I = 16.4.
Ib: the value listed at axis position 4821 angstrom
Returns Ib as 16.8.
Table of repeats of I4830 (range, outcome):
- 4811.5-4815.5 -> 17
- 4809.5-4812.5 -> 16.7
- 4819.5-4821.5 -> 16.9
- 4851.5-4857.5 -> 16.3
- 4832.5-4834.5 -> 16.2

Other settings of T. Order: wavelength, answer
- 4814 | 16.9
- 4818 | 17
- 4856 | 15.6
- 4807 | 16.4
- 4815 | 17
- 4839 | 16.4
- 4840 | 16.4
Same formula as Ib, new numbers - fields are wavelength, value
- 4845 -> 16.4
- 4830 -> 15.9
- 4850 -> 16.4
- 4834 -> 16.2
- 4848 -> 16.4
